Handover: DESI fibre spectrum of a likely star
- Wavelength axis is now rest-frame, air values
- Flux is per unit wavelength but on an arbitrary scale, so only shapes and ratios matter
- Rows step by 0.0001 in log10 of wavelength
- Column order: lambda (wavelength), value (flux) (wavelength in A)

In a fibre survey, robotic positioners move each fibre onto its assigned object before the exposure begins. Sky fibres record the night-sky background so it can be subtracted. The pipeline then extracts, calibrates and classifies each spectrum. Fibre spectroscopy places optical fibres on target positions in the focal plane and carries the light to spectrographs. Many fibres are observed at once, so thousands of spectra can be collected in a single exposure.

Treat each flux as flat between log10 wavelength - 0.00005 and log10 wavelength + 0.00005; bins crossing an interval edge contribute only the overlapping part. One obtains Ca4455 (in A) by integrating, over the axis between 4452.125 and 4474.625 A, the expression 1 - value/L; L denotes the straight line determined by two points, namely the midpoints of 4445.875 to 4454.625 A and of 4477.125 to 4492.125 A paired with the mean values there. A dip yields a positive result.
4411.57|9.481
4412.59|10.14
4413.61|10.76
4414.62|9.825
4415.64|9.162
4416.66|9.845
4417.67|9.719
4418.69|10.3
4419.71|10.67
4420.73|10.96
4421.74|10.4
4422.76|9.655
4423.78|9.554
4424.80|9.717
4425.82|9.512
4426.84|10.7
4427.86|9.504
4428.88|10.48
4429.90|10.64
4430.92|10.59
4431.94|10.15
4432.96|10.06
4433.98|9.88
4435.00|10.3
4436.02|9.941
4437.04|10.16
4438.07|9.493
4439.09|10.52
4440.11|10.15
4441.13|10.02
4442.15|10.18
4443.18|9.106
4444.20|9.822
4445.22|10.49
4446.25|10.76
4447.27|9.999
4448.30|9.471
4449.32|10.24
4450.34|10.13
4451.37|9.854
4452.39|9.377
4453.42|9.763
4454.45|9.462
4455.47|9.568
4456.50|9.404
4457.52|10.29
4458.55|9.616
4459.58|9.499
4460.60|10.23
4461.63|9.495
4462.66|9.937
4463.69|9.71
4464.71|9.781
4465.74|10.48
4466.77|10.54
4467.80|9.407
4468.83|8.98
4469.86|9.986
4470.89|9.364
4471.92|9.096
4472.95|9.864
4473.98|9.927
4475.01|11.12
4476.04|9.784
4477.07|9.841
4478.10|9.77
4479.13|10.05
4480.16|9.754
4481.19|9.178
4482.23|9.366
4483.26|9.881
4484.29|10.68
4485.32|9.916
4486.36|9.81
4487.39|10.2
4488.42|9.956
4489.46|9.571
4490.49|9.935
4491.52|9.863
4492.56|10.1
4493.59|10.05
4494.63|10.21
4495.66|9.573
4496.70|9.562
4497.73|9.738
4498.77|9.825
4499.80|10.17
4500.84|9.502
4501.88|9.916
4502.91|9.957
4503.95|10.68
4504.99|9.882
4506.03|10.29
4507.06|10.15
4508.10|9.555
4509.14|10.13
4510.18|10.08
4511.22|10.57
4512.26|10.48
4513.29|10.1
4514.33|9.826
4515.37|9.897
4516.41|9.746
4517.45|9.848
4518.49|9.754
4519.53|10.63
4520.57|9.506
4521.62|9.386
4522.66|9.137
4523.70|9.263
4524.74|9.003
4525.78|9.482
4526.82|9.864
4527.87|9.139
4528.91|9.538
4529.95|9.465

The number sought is 0.3 A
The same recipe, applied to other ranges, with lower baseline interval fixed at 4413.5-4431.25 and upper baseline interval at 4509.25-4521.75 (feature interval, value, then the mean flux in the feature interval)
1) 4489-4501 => 0.2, 9.86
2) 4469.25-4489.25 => 0.4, 9.86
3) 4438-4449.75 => 0.0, 10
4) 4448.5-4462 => 0.4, 9.76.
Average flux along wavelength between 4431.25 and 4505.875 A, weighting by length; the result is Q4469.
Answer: 9.9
